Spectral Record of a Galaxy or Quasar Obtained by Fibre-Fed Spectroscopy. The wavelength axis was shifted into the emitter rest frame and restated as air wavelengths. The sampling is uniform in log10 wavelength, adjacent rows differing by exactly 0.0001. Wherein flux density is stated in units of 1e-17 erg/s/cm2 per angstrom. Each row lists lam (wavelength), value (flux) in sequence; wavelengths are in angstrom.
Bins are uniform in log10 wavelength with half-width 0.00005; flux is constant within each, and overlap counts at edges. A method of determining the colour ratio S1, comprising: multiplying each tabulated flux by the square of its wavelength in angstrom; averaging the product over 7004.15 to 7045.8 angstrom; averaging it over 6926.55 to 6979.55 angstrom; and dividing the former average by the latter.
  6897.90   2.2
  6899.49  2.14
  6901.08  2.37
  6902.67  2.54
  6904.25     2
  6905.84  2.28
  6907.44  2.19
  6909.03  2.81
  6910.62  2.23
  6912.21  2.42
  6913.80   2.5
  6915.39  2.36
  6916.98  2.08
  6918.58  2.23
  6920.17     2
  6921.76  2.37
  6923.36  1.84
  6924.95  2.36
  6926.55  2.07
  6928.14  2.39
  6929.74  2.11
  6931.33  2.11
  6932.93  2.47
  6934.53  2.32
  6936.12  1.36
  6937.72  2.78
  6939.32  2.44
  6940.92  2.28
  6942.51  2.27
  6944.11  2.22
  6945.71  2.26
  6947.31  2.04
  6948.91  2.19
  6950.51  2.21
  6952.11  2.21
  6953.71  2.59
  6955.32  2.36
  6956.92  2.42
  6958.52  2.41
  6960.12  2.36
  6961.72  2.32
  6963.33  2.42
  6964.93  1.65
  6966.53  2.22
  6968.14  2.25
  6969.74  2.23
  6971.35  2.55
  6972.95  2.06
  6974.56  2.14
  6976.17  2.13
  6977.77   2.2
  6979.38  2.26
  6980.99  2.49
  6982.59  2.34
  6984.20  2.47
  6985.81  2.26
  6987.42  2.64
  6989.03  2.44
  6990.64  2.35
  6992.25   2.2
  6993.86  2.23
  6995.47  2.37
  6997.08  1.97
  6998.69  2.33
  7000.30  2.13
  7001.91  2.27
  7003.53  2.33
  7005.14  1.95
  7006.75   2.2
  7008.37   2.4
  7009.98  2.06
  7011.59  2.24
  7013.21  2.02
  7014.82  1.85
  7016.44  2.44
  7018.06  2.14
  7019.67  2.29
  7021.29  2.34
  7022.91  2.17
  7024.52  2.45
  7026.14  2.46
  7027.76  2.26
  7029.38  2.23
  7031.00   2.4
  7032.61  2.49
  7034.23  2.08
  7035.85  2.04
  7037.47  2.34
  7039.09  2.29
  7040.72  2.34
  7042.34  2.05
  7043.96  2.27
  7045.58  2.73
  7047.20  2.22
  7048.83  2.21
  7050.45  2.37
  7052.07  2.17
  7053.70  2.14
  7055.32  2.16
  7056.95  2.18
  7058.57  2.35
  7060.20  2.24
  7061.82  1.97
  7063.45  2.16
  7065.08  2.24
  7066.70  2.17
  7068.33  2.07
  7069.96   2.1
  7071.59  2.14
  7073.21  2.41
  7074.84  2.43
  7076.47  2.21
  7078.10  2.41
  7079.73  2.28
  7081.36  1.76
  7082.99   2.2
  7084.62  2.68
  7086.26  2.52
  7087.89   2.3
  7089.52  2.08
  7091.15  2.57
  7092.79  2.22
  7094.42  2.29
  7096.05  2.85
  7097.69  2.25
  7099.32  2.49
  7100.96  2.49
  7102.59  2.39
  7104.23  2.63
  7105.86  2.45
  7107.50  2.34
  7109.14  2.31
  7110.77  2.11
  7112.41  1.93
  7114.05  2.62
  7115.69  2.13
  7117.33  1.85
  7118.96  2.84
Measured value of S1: 1.02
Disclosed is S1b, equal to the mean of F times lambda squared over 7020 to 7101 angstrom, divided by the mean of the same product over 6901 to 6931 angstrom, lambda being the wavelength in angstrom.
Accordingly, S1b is 1.1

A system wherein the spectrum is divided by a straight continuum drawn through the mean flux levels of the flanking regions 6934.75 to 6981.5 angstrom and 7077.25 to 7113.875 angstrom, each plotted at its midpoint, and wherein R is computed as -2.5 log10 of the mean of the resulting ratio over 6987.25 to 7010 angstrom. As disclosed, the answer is 0.01 mag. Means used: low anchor 2.25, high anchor 2.35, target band 2.25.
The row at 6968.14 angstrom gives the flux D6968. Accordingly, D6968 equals 2.25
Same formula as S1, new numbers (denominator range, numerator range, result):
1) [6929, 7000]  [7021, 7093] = 1.02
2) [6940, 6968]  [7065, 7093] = 1.04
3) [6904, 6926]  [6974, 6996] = 1.05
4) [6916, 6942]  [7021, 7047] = 1.08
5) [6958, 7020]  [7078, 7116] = 1.08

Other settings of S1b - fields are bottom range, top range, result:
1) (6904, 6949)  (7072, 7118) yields 1.09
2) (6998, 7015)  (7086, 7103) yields 1.13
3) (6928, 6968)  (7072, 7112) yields 1.09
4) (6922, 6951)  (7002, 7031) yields 1.03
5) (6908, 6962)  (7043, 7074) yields 1.01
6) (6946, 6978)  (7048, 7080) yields 1.02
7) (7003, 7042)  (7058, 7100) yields 1.04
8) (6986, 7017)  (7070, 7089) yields 1.05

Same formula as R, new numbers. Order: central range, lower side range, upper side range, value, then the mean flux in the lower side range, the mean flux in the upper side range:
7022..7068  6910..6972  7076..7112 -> 0.03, 2.25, 2.35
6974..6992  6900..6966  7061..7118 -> -0.03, 2.26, 2.29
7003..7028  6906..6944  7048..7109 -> 0.03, 2.26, 2.3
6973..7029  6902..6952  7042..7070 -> -0.01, 2.25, 2.22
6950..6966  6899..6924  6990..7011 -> -0.02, 2.28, 2.21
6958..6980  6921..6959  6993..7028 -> 0.01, 2.25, 2.22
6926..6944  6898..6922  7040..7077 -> 0.02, 2.3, 2.23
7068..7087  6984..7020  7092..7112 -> 0.04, 2.24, 2.39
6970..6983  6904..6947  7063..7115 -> 0.00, 2.25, 2.32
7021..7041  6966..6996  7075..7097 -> 0.01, 2.31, 2.34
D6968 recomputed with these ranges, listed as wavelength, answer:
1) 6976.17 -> 2.13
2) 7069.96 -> 2.1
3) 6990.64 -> 2.35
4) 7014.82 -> 1.85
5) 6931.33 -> 2.11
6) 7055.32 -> 2.16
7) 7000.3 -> 2.13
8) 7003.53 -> 2.33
